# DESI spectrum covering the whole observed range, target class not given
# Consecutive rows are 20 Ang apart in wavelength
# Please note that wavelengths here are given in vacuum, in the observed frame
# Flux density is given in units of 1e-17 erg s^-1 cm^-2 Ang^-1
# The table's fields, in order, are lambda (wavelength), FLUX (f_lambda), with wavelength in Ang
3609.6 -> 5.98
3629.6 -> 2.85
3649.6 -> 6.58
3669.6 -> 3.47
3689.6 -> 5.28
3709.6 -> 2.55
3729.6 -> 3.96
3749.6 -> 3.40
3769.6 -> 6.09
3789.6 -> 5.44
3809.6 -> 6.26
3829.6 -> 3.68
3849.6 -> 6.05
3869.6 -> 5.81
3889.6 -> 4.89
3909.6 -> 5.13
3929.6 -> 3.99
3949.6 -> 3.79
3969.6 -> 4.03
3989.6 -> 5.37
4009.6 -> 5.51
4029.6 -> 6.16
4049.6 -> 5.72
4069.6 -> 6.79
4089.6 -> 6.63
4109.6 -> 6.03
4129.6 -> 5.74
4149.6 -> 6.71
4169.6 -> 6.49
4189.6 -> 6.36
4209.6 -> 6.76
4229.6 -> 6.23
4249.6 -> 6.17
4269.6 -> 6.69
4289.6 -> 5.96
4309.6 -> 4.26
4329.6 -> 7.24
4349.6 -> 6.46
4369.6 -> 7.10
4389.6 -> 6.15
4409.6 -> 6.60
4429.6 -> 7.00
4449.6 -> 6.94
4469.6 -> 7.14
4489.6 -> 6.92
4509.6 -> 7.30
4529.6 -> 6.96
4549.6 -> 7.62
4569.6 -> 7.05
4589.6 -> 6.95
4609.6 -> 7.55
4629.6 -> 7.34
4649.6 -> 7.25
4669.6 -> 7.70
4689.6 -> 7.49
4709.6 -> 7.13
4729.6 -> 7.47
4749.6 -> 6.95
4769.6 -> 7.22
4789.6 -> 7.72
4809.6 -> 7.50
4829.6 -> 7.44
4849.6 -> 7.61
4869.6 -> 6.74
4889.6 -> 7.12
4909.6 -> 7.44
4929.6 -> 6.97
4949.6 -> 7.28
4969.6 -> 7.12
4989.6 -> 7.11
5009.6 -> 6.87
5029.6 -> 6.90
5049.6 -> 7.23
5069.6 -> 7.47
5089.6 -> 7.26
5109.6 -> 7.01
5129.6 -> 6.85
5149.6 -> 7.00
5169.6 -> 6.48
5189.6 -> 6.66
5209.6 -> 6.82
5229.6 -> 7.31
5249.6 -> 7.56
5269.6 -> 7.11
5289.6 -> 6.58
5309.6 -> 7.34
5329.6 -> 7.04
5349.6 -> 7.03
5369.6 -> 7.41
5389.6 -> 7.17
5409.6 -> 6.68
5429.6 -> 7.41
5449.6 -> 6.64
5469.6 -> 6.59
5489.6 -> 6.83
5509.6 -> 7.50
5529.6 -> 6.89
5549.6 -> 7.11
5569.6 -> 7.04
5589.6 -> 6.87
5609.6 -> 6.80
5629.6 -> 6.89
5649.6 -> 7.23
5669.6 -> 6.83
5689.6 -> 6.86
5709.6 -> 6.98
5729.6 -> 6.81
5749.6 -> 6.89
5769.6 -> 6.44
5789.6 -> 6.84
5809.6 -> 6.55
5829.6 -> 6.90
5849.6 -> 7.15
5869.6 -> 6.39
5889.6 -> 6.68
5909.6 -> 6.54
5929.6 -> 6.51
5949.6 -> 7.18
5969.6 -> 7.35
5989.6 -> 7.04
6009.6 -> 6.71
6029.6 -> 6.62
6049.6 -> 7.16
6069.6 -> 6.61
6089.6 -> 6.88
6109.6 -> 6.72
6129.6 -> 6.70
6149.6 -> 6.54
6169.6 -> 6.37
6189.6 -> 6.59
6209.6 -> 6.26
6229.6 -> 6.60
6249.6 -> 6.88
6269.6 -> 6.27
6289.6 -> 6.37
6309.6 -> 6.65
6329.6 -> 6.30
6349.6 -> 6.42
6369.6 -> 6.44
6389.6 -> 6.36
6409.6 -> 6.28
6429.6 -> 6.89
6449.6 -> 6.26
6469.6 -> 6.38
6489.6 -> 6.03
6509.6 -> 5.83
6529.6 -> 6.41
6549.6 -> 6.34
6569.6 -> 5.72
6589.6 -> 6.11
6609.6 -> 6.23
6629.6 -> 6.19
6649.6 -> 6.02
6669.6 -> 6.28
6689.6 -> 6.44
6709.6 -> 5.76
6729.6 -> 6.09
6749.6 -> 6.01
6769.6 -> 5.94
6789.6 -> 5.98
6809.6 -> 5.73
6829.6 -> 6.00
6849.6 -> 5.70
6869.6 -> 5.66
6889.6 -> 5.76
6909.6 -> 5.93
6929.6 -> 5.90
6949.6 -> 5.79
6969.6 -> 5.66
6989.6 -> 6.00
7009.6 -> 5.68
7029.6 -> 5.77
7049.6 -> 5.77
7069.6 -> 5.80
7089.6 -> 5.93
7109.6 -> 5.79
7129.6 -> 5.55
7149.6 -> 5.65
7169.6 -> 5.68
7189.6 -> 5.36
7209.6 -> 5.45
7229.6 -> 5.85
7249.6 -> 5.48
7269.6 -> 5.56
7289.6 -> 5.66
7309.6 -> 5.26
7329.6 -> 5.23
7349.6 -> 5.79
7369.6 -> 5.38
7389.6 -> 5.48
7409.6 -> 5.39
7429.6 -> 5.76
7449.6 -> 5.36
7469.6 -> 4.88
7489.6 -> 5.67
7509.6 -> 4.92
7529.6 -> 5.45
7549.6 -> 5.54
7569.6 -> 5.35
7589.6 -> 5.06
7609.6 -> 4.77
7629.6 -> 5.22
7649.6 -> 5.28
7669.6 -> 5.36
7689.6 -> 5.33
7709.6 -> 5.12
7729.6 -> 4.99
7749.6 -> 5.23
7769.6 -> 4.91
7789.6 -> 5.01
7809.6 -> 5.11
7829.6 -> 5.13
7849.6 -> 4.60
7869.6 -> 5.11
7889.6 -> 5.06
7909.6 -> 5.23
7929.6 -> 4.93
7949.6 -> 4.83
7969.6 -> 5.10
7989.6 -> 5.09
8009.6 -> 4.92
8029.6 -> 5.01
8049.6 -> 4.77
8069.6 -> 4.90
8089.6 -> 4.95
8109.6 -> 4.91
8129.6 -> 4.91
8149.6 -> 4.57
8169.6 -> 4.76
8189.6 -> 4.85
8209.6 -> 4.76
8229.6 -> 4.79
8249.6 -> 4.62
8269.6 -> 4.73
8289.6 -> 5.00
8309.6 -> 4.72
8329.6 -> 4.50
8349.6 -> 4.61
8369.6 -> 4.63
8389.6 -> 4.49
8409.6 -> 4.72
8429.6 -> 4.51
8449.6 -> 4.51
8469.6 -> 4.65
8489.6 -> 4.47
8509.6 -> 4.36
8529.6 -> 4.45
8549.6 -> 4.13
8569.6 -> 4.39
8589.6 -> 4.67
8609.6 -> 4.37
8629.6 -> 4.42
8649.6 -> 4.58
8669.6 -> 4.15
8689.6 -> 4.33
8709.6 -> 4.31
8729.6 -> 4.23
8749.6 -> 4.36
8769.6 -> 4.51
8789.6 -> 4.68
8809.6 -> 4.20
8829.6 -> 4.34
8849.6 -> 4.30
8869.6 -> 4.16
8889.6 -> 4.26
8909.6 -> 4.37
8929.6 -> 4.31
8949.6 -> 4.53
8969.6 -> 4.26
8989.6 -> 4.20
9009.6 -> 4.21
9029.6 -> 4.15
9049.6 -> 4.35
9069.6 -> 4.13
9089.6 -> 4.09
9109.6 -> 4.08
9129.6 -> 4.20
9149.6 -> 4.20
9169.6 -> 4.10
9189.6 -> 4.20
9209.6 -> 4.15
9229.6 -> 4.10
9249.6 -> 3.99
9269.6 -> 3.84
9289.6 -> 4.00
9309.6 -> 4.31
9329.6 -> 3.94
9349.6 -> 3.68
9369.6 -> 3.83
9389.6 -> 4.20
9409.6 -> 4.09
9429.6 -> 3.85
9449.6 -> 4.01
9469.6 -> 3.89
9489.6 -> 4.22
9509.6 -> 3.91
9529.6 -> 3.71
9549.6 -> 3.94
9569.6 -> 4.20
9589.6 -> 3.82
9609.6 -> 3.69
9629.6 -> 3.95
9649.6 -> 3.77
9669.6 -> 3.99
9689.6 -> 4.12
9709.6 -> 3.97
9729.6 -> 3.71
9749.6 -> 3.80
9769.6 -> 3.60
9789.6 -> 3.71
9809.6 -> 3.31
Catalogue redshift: 0.00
